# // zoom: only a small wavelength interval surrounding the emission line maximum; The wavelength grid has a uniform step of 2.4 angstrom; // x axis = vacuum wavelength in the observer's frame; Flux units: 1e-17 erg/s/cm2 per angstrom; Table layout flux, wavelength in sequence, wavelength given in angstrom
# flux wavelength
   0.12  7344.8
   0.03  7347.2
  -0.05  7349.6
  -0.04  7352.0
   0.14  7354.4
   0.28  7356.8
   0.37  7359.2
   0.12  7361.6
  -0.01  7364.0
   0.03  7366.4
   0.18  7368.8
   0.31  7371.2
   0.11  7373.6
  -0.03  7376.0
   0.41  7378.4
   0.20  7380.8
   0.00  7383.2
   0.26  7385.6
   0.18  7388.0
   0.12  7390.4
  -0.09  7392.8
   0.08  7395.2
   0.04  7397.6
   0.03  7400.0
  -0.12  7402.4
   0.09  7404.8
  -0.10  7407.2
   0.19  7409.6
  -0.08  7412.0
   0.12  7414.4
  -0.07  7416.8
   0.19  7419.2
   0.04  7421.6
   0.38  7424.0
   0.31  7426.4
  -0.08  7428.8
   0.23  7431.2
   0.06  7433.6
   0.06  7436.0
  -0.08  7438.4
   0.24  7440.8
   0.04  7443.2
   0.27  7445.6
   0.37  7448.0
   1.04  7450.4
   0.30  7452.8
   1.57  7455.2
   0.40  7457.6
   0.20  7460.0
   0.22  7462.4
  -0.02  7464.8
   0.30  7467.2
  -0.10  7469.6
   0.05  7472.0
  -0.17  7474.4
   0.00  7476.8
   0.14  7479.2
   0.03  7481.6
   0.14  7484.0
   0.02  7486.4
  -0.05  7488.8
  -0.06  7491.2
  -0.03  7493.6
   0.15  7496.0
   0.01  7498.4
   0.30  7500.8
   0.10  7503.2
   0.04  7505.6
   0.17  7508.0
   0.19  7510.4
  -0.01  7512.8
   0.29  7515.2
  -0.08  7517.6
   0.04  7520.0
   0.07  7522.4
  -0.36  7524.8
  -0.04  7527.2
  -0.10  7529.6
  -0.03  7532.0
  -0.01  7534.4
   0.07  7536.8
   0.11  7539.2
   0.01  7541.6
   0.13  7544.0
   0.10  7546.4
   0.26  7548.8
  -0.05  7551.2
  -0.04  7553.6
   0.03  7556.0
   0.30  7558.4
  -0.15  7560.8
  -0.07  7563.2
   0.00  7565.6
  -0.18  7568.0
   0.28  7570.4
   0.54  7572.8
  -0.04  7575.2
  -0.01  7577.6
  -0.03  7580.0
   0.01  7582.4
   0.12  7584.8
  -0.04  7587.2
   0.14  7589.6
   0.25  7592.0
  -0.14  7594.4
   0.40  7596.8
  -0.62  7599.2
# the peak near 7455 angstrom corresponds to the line [O II] 3727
